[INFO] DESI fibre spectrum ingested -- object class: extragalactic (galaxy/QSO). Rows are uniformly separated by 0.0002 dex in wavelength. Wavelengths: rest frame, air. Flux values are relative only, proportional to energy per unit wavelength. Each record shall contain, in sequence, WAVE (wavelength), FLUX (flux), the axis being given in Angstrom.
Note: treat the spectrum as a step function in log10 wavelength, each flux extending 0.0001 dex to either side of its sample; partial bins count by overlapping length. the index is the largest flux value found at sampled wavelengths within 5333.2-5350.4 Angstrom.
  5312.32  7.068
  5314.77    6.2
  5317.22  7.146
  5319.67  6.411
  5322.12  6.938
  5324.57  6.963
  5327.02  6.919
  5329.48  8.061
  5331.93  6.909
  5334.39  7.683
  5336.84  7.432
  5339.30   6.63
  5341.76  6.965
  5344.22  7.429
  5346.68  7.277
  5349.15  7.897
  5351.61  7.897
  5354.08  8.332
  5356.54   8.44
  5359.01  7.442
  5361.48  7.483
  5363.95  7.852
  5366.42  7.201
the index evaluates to 7.897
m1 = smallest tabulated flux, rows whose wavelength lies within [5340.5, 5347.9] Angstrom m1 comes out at 6.965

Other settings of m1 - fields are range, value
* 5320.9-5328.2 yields 6.919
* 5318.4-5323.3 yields 6.411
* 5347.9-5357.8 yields 7.897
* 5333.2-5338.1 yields 7.432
